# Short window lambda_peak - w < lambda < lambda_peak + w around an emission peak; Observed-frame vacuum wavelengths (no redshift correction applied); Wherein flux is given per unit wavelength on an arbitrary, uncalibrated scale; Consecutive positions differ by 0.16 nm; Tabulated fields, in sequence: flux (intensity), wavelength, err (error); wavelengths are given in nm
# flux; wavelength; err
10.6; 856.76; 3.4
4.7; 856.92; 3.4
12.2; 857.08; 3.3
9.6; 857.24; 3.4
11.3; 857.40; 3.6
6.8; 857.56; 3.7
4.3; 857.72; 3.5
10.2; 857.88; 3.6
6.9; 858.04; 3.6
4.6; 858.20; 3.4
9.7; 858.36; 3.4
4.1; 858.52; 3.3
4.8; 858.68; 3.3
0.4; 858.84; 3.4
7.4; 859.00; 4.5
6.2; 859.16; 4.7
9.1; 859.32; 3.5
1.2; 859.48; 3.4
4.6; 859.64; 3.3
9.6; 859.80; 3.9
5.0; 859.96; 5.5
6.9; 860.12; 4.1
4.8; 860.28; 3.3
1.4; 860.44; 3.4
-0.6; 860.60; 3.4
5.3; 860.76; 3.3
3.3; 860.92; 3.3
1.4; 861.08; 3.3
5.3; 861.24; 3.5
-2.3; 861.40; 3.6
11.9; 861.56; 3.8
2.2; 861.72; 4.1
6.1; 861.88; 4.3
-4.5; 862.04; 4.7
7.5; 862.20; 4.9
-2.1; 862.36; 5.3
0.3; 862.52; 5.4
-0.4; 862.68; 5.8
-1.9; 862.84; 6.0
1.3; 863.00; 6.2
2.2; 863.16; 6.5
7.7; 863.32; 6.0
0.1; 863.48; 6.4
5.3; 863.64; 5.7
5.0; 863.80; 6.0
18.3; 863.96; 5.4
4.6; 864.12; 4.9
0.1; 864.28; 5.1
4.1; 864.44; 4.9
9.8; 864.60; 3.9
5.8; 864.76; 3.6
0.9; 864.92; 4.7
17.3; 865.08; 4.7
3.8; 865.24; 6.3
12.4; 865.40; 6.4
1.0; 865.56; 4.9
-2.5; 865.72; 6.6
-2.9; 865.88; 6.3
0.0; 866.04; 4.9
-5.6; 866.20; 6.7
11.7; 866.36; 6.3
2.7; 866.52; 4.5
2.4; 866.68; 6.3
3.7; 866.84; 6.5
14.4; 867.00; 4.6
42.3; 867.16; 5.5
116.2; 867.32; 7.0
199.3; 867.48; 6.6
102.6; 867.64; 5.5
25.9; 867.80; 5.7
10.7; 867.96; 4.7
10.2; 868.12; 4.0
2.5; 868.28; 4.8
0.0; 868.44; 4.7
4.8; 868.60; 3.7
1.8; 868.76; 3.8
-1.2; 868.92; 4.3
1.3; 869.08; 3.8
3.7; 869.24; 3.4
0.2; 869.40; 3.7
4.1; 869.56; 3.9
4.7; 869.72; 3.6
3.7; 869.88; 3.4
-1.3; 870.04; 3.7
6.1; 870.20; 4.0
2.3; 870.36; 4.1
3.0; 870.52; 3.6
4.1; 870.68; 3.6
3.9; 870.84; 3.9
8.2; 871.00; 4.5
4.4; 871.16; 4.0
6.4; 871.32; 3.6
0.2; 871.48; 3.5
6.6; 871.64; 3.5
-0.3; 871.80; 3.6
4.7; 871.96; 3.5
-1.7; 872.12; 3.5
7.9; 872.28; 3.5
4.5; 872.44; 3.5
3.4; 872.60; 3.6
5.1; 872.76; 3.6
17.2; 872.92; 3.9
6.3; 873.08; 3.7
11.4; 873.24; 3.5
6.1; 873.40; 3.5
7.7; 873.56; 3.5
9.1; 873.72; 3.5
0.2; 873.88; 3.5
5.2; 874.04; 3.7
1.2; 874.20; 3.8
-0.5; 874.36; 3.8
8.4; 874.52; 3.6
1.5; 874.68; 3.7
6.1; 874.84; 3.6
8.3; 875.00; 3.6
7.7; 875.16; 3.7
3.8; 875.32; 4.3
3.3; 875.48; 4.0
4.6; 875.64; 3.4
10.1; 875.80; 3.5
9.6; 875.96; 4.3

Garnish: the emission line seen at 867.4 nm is Hbeta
